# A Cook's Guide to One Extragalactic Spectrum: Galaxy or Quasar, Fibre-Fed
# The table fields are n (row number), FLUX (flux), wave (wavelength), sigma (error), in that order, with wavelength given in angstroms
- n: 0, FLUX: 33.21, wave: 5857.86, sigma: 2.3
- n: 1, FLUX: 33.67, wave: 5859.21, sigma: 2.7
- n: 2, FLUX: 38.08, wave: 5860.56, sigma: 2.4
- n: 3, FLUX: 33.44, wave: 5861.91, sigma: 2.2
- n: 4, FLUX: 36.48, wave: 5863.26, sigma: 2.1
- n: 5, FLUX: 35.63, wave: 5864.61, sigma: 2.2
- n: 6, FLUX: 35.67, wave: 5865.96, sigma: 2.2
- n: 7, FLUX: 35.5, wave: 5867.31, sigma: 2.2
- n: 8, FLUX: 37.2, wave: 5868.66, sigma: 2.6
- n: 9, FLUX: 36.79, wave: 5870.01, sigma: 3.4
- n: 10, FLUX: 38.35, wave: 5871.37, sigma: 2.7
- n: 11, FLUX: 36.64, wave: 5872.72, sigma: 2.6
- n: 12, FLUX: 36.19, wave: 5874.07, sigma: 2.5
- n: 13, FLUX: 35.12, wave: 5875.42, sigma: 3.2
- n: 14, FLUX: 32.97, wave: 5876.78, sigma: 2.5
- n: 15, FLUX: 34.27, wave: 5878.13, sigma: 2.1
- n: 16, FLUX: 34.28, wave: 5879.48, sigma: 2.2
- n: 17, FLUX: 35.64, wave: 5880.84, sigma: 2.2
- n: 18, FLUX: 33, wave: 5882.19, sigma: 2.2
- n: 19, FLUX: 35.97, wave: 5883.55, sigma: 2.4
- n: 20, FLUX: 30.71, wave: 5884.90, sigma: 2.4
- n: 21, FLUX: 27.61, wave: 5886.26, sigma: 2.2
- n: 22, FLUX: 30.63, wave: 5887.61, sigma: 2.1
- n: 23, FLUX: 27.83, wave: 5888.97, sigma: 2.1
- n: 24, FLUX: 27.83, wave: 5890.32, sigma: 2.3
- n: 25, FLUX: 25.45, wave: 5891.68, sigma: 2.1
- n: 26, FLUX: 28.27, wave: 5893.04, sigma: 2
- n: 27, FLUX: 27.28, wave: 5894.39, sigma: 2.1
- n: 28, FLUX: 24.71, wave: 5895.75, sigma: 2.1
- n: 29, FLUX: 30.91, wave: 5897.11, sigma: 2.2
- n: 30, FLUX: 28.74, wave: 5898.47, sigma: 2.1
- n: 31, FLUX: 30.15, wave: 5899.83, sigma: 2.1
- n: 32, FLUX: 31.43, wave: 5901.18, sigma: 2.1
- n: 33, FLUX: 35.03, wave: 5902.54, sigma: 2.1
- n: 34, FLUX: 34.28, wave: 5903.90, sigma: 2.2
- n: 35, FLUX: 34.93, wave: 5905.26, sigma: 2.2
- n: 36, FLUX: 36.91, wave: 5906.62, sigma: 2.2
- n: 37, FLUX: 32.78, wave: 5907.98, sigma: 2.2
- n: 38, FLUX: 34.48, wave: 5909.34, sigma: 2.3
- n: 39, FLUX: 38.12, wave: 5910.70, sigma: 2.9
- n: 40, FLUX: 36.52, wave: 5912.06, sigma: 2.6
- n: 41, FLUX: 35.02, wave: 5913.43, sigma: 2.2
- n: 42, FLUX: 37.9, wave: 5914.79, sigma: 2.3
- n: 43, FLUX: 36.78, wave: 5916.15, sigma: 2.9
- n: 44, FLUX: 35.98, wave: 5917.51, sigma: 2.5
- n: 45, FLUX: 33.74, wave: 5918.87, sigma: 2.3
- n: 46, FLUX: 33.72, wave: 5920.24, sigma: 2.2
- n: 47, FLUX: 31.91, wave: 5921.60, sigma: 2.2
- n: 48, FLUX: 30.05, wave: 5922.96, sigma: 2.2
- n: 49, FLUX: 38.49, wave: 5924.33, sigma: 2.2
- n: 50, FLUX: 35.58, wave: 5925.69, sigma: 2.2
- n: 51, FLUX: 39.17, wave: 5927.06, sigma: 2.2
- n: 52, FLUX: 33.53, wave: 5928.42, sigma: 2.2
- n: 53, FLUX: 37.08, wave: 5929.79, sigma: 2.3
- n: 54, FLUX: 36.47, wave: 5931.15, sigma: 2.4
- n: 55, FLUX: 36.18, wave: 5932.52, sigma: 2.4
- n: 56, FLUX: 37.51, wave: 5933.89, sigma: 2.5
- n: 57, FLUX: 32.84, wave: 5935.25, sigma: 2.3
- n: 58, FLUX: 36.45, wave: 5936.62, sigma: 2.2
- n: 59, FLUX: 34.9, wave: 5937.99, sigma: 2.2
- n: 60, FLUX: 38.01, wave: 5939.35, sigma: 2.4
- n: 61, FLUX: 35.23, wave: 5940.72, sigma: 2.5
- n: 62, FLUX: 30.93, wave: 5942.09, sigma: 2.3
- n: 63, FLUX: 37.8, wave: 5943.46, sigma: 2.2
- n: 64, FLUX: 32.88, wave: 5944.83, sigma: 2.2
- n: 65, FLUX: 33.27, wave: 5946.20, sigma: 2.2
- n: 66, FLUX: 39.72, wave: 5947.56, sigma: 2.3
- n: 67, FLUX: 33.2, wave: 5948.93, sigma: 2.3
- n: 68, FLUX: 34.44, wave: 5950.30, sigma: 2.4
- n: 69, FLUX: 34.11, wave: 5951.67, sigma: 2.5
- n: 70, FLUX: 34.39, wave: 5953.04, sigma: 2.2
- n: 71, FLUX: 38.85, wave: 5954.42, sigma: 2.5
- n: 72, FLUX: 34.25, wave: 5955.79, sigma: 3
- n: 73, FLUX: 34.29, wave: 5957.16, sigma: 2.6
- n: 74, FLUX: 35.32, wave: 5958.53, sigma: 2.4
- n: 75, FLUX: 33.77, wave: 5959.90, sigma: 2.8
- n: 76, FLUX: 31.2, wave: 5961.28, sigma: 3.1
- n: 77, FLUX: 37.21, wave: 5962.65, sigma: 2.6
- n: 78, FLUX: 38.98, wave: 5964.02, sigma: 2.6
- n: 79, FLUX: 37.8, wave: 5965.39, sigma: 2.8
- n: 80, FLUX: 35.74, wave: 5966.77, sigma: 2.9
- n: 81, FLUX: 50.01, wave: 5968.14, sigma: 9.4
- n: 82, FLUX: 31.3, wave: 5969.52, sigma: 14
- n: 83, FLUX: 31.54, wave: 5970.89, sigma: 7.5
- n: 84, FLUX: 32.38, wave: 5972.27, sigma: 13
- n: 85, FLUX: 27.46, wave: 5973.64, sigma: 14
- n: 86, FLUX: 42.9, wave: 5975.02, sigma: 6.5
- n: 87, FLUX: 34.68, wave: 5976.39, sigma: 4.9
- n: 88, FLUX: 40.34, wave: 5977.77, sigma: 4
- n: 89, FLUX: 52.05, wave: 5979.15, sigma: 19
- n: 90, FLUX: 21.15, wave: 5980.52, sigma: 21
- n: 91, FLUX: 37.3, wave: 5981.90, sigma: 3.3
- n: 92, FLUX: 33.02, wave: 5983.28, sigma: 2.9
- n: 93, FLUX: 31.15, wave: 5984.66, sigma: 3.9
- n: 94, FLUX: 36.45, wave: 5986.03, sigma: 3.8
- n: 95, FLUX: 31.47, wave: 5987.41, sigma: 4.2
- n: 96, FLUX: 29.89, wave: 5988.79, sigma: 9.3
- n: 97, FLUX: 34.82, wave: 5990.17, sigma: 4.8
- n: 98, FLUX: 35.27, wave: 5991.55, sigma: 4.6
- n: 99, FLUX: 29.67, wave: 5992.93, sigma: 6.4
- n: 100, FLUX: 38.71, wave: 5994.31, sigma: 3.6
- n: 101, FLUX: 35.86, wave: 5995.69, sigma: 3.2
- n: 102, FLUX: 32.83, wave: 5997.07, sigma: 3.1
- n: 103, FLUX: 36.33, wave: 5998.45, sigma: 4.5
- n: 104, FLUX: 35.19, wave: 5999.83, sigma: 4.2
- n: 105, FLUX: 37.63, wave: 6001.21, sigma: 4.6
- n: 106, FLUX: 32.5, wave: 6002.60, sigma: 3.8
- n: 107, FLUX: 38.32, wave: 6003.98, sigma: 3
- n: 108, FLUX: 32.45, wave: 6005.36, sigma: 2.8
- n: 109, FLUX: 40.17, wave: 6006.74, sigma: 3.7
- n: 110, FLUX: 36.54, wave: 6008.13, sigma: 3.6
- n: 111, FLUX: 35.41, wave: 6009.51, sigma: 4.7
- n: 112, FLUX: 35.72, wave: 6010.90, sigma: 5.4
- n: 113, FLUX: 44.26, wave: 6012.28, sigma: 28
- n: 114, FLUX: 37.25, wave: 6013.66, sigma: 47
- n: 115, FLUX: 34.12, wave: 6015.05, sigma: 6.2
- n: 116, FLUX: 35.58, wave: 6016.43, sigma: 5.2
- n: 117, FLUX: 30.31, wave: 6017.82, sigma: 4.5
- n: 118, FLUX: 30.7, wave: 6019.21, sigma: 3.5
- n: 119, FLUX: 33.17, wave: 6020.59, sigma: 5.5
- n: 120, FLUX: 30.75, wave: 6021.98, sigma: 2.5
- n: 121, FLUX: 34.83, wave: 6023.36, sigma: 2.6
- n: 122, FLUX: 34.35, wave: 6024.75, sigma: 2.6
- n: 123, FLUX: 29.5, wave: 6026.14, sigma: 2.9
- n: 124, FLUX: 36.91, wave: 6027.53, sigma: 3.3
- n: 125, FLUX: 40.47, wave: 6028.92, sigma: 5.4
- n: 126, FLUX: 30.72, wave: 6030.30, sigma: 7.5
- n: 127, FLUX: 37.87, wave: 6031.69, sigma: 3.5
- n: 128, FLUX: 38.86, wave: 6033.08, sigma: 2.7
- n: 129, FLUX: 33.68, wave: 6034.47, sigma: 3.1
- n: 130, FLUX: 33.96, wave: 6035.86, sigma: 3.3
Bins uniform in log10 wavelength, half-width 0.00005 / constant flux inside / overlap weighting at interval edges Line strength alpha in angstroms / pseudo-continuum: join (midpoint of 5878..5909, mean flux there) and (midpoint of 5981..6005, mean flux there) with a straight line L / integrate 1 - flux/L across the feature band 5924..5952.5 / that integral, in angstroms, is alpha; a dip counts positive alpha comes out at -2.57 angstroms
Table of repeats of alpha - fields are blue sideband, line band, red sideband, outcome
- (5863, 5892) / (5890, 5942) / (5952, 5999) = 0.7 angstroms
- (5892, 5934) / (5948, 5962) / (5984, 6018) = 0.0 angstroms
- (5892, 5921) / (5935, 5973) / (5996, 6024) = -1.5 angstroms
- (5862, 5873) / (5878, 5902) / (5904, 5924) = 3.7 angstroms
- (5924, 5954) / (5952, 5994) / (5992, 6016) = 0.7 angstroms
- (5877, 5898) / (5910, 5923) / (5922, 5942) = -0.6 angstroms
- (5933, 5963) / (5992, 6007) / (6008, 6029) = -0.2 angstroms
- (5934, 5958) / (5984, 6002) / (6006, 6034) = 0.5 angstroms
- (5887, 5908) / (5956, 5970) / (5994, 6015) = -1.0 angstroms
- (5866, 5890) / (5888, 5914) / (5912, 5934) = 2.4 angstroms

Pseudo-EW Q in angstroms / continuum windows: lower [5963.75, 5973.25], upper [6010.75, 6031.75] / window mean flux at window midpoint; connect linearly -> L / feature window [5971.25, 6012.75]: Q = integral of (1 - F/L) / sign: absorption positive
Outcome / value 0.4 angstroms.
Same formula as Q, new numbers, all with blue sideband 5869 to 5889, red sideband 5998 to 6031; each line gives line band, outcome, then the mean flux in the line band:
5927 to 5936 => -0.4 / 35.9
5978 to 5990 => 0.2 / 34.3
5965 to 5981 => -0.9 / 36.6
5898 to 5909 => 0.3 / 33.2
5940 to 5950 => -0.1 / 34.7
